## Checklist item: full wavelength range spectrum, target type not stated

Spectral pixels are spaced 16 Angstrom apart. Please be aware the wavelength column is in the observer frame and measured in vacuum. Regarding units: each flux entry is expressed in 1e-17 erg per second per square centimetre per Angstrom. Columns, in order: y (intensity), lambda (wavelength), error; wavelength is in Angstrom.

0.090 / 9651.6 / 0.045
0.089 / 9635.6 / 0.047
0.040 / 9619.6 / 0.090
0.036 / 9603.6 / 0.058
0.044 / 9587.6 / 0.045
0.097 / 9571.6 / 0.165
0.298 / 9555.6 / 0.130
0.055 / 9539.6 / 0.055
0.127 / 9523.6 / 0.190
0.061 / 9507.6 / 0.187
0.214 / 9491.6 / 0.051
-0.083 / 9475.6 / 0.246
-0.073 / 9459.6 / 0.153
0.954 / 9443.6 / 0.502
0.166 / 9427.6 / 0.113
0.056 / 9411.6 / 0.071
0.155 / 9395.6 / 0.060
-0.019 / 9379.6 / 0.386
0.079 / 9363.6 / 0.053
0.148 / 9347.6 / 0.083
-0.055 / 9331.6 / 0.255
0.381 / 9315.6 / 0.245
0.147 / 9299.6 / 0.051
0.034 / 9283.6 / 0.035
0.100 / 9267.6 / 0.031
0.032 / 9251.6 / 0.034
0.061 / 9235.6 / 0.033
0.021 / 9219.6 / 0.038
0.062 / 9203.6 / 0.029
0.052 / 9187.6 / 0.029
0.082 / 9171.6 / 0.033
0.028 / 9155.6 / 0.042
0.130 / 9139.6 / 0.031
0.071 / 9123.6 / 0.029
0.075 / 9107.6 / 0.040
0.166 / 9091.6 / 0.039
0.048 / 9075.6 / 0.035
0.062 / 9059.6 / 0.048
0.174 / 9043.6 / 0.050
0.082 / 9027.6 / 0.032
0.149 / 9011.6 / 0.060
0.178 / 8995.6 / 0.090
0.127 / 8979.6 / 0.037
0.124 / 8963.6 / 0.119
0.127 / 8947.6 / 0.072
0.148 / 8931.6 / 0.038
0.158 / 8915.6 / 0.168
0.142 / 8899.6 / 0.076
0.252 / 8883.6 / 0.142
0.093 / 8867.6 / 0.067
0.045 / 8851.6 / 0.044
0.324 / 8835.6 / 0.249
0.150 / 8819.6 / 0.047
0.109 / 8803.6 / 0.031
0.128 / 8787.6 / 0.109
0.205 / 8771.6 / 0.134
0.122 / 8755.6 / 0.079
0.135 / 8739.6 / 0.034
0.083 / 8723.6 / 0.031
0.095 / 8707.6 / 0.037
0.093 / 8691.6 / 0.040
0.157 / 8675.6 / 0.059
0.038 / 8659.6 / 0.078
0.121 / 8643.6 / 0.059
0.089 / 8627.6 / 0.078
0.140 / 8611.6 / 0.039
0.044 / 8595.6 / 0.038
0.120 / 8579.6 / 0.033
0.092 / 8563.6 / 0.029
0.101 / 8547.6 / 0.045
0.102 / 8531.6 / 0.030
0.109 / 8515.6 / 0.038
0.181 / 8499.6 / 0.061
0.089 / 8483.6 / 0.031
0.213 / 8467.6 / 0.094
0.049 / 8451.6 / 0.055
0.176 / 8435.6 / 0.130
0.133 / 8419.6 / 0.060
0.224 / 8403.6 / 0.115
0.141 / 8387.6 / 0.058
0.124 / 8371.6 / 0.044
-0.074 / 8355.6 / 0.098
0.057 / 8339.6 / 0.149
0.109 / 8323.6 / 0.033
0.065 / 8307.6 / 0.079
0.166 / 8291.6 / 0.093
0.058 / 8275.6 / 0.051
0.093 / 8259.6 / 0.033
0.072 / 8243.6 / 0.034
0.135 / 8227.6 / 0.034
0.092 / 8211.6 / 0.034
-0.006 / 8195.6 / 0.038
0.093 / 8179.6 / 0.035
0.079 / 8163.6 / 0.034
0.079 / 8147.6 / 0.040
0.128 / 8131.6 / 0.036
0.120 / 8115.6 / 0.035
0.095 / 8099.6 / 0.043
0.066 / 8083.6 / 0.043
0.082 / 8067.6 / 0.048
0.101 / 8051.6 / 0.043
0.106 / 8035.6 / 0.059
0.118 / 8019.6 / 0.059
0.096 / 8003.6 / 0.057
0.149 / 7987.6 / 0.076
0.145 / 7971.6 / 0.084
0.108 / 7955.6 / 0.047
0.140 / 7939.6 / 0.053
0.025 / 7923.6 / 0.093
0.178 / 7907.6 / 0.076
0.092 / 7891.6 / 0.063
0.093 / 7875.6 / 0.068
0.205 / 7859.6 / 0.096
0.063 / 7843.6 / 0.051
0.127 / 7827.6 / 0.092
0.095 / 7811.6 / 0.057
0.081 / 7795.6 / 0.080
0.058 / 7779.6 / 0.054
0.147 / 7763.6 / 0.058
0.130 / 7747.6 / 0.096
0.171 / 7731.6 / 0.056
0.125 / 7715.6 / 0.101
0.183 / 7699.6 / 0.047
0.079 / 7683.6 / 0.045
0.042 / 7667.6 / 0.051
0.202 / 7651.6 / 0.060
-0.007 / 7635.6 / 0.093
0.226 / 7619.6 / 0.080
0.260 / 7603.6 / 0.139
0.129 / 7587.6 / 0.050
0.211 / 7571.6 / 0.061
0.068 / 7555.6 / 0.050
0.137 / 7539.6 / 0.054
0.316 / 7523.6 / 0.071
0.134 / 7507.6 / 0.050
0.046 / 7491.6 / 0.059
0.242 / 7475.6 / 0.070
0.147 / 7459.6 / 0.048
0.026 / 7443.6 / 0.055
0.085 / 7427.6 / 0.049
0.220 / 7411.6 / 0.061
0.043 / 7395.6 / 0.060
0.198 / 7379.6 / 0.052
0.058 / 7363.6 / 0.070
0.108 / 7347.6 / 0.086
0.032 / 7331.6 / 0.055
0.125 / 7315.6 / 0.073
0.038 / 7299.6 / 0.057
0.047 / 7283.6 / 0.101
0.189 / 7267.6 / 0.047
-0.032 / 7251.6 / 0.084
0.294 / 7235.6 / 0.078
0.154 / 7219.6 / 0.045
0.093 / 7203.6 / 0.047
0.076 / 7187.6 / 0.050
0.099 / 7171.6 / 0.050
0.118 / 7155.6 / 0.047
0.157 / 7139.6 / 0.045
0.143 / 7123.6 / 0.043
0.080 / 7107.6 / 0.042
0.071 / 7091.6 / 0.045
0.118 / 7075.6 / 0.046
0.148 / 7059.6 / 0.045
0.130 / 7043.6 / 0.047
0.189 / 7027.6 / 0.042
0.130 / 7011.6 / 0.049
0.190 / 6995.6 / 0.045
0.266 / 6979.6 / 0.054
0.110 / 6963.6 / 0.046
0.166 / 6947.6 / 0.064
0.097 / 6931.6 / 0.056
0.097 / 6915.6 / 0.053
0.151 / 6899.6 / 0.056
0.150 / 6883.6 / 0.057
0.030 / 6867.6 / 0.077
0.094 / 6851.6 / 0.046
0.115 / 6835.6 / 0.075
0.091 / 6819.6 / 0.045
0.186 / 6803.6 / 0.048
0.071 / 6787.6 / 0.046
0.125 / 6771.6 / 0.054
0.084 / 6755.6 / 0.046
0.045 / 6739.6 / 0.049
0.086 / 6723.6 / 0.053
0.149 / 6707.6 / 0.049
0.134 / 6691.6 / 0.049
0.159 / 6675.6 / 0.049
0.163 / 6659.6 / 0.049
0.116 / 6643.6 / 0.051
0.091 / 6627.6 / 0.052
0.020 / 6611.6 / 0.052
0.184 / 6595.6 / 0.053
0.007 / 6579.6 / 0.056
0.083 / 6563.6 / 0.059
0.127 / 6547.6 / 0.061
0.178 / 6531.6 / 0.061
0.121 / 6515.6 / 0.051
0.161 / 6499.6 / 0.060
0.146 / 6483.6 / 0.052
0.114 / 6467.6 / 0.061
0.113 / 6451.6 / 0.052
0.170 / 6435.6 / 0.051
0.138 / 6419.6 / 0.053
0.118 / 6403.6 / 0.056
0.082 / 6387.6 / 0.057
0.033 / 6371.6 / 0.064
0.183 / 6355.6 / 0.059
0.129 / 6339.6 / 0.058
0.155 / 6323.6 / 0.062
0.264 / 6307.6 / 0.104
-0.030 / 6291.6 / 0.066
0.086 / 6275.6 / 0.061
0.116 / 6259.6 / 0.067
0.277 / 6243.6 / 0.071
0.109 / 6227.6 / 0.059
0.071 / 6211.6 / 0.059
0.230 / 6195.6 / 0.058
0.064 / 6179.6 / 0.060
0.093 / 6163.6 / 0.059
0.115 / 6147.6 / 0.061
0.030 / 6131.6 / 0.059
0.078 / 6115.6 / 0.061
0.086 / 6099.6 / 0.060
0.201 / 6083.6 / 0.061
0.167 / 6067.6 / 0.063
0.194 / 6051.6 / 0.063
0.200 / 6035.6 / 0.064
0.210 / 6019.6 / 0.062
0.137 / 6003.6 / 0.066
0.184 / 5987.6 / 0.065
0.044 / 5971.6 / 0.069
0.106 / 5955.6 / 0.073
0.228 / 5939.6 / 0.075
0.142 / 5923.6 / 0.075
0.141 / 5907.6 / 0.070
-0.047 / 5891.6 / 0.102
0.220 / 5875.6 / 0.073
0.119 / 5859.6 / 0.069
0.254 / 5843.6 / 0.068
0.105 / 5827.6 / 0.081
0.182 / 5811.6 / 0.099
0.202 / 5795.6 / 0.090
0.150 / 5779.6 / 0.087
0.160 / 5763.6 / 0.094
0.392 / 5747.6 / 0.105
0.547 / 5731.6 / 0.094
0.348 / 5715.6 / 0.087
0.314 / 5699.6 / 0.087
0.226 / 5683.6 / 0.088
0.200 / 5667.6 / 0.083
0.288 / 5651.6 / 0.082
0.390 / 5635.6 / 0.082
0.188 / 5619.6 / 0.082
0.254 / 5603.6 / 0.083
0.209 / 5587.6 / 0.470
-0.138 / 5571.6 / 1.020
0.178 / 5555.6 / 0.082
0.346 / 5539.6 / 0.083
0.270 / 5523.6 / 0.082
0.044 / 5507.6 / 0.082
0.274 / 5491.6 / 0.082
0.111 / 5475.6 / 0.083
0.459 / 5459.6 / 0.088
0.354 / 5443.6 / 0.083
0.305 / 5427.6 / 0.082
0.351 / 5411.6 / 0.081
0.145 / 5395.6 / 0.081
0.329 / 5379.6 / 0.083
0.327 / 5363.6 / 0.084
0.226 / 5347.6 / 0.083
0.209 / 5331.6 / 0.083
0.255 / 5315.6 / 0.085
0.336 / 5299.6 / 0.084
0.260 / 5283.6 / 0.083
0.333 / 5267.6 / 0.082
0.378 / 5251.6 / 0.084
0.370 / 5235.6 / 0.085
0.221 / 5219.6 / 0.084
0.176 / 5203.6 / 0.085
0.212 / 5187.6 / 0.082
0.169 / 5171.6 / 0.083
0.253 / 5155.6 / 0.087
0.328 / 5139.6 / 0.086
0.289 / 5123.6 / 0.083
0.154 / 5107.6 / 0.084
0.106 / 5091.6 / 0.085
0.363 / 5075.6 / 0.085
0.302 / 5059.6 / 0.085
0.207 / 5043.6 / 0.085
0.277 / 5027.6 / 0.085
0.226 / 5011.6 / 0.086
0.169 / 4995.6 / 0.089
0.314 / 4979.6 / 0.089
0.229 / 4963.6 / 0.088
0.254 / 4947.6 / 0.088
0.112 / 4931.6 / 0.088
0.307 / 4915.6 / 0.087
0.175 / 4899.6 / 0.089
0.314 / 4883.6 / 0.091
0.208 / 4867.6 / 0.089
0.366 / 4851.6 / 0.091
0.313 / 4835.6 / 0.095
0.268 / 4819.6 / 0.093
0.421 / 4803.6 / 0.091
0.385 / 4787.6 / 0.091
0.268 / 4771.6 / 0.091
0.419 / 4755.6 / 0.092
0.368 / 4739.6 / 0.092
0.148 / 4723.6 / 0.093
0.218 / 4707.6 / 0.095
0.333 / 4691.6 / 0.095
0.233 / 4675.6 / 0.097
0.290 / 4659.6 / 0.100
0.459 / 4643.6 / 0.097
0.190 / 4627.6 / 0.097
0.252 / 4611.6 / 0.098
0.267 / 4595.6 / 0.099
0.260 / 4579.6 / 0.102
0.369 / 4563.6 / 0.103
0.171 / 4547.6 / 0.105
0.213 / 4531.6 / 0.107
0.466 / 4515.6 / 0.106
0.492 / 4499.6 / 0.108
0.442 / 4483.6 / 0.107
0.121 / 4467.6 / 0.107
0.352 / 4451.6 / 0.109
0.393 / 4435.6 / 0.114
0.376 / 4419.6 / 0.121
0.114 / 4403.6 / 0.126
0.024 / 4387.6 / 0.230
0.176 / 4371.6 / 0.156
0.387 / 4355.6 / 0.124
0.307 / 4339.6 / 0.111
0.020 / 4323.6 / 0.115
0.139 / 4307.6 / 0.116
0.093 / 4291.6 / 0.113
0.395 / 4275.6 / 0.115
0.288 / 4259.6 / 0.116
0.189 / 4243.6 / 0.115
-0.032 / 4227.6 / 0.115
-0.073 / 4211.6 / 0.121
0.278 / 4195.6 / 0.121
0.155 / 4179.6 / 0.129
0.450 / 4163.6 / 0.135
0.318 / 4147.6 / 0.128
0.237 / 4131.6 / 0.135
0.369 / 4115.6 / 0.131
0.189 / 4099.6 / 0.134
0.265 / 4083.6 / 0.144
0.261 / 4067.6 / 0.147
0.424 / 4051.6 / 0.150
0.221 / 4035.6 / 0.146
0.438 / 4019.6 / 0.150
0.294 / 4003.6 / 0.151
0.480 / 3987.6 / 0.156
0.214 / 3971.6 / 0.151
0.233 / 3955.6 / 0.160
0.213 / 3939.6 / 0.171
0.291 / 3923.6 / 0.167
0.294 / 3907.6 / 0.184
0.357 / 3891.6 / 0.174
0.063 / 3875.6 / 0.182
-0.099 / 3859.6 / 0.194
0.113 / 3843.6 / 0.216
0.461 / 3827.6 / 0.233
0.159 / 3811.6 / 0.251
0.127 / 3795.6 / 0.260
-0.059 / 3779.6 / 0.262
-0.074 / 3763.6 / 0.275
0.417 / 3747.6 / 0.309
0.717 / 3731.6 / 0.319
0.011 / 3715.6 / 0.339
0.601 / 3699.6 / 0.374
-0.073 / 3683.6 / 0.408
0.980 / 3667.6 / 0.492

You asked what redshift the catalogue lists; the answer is 0.146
